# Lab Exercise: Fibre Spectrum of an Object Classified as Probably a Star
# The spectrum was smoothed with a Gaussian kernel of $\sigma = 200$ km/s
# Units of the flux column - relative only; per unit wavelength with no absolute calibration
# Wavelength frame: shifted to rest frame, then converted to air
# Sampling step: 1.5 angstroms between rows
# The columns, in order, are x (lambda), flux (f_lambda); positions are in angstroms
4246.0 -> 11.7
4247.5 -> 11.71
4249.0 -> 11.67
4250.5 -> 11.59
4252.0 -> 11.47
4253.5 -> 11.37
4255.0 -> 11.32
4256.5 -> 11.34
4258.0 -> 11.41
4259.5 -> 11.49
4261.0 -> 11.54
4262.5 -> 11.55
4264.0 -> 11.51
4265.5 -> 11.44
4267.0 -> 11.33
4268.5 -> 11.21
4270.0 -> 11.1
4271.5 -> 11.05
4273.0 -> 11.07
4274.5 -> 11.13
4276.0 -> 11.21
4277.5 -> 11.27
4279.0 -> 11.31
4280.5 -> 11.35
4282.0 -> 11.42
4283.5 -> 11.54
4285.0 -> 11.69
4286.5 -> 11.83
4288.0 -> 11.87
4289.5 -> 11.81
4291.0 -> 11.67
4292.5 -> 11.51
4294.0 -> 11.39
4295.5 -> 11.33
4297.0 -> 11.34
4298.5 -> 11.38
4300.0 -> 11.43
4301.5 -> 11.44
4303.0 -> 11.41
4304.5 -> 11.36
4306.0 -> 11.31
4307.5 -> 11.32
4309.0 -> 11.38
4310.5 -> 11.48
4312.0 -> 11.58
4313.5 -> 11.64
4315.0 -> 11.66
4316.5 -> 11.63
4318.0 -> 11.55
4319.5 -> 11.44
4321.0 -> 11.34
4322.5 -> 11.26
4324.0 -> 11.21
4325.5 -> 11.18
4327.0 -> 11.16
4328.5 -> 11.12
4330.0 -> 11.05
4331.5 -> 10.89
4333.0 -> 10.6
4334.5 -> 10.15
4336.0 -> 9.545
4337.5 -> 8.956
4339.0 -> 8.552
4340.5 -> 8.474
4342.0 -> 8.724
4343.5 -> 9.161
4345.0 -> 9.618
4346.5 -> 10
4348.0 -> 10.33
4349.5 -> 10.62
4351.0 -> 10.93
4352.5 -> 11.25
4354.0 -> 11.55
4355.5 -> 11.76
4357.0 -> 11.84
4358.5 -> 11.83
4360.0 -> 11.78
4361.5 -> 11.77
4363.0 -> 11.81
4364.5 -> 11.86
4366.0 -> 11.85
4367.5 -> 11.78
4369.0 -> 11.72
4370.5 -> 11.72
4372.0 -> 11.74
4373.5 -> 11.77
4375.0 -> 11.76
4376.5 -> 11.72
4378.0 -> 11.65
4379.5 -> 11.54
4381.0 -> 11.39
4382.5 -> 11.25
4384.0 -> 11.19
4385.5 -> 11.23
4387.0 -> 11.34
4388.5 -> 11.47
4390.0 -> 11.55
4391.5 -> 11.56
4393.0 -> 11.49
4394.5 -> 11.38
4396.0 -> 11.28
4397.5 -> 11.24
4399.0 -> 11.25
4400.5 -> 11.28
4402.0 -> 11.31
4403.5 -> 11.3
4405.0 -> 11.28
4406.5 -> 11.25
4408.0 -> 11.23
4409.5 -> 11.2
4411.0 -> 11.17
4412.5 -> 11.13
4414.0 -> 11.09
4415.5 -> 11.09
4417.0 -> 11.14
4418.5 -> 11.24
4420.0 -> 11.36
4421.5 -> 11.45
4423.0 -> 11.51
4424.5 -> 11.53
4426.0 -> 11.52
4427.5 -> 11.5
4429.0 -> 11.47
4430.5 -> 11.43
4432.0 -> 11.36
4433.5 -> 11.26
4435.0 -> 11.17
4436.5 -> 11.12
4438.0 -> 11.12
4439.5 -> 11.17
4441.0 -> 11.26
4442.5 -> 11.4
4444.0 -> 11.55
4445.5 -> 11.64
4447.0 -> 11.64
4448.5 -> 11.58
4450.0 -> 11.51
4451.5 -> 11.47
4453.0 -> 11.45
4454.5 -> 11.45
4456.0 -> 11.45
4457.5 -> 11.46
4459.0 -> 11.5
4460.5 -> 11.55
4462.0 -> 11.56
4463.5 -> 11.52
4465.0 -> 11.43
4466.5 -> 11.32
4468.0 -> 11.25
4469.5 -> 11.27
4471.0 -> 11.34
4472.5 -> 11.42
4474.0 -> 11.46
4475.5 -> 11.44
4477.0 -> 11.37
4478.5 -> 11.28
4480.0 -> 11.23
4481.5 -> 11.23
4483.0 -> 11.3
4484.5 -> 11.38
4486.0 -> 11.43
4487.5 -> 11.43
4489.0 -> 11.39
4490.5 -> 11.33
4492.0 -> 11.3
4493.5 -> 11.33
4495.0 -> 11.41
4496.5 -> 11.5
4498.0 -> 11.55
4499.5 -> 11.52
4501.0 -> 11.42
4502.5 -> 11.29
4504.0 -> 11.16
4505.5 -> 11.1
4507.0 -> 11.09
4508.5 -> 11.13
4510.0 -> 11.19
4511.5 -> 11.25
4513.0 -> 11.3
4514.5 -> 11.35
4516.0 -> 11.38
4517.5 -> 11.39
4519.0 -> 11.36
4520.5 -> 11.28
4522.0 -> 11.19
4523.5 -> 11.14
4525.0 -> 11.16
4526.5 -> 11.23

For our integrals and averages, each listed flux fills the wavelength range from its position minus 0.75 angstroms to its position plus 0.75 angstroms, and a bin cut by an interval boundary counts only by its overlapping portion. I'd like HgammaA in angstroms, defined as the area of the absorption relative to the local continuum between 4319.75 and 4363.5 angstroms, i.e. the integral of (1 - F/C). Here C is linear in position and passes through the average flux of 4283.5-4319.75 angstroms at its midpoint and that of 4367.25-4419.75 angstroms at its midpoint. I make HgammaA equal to 3.1 angstroms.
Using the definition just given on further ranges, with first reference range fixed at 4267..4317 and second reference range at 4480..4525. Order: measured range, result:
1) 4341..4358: 1.31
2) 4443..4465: -0.35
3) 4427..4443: 0.08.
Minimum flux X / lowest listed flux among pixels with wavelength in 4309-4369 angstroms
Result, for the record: 8.474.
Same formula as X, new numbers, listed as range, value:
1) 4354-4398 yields 11.19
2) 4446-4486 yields 11.23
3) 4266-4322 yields 11.05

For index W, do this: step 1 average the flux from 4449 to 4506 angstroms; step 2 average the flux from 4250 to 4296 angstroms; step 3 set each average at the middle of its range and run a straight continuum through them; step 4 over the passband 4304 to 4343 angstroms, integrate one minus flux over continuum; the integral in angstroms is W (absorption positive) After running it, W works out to 2.2 angstroms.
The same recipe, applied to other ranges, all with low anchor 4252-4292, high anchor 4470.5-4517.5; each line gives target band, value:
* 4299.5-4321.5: -0.1 angstroms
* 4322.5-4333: 0.3 angstroms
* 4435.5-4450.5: -0.1 angstroms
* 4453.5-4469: -0.1 angstroms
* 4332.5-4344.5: 2.3 angstroms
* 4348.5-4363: -0.1 angstroms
